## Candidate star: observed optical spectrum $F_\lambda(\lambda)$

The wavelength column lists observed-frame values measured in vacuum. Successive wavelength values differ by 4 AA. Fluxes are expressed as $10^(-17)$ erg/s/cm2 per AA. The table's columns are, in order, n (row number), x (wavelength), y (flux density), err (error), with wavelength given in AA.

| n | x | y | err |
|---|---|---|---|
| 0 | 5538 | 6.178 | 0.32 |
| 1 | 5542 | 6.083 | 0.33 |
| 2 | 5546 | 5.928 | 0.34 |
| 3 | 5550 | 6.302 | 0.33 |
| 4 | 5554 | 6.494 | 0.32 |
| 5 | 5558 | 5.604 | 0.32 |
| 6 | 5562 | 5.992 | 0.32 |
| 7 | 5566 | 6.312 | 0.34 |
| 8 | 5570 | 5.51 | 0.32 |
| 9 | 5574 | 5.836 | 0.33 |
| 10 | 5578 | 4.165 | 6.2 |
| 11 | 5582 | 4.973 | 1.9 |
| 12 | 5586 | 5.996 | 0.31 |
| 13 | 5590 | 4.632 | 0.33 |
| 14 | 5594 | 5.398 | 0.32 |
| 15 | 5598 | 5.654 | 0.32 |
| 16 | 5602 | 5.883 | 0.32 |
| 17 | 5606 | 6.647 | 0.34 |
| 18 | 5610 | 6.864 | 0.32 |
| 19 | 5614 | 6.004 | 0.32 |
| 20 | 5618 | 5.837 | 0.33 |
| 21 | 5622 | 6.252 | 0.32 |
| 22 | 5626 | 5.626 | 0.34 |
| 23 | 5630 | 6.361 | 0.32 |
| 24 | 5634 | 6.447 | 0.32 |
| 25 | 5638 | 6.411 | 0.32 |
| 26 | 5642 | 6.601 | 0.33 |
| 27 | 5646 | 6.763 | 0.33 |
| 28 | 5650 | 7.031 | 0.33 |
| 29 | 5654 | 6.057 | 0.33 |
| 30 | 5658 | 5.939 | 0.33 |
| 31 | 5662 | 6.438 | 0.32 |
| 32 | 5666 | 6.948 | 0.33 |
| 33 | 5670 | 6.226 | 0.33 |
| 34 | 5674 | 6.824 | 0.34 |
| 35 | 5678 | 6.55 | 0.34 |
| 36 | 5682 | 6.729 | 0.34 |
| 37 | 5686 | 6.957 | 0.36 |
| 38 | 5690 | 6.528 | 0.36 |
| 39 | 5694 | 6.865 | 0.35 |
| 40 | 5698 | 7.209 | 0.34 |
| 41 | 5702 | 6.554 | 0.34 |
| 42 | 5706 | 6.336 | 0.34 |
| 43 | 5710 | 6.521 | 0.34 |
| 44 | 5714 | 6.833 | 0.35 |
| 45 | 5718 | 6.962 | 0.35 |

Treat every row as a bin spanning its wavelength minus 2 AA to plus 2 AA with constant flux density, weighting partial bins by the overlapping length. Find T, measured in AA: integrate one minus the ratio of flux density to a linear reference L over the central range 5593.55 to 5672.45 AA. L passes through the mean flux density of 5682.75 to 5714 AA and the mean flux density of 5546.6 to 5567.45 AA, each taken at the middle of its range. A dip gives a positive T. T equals 1.9 AA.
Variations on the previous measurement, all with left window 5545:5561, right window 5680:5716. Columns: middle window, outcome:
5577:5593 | 3.11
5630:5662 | 0.19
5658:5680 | 0.20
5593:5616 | 0.76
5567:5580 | 1.93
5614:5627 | 0.90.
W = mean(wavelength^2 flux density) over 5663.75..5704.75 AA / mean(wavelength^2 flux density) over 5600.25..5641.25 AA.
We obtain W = 1.10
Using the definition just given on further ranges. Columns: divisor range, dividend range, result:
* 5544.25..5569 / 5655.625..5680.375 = 1.11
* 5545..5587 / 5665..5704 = 1.23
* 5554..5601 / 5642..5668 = 1.22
